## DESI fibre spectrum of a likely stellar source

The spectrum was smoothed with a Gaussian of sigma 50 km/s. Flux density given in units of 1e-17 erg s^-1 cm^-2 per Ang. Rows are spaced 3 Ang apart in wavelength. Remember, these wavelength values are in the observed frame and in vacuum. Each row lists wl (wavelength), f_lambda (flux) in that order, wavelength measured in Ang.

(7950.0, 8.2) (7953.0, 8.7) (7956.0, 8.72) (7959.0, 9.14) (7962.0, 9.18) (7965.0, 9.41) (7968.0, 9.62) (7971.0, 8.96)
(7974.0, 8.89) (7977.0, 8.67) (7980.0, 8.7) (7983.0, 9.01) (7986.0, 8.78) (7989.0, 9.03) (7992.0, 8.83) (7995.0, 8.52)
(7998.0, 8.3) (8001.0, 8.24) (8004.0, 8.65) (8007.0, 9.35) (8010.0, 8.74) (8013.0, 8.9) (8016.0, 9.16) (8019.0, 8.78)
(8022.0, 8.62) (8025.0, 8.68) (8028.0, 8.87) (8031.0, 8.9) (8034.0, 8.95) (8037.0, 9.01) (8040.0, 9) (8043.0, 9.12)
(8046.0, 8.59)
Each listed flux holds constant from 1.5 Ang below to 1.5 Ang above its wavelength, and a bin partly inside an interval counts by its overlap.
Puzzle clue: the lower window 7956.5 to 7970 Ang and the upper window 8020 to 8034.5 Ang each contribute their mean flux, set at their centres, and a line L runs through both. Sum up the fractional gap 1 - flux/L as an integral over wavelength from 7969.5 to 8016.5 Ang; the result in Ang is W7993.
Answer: 1.37 Ang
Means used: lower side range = 9.28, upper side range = 8.79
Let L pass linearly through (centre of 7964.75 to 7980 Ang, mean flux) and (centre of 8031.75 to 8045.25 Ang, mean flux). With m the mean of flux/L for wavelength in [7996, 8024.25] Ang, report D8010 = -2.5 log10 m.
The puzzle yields 0.03 mag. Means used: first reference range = 9.05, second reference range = 8.99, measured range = 8.74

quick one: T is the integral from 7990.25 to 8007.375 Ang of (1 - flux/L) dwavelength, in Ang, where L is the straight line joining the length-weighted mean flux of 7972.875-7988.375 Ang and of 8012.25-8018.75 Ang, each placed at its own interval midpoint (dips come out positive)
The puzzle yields 0.6 Ang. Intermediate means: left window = 8.82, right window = 9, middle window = 8.61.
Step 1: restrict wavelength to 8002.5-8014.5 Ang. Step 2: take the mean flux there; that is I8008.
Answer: 8.91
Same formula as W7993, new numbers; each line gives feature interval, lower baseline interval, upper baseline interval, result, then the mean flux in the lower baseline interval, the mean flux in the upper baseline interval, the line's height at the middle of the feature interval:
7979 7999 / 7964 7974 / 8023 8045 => 0.9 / 9.26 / 8.92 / 9.15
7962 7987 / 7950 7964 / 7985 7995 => -0.5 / 8.87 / 8.83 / 8.85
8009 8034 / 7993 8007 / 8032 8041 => -0.1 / 8.54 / 8.98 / 8.8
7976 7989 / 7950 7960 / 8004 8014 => 0.0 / 8.74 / 8.95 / 8.85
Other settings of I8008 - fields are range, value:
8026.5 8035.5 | 8.91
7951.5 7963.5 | 8.94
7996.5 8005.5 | 8.4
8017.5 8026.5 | 8.69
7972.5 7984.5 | 8.82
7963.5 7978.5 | 9.11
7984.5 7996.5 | 8.79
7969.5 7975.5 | 8.93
